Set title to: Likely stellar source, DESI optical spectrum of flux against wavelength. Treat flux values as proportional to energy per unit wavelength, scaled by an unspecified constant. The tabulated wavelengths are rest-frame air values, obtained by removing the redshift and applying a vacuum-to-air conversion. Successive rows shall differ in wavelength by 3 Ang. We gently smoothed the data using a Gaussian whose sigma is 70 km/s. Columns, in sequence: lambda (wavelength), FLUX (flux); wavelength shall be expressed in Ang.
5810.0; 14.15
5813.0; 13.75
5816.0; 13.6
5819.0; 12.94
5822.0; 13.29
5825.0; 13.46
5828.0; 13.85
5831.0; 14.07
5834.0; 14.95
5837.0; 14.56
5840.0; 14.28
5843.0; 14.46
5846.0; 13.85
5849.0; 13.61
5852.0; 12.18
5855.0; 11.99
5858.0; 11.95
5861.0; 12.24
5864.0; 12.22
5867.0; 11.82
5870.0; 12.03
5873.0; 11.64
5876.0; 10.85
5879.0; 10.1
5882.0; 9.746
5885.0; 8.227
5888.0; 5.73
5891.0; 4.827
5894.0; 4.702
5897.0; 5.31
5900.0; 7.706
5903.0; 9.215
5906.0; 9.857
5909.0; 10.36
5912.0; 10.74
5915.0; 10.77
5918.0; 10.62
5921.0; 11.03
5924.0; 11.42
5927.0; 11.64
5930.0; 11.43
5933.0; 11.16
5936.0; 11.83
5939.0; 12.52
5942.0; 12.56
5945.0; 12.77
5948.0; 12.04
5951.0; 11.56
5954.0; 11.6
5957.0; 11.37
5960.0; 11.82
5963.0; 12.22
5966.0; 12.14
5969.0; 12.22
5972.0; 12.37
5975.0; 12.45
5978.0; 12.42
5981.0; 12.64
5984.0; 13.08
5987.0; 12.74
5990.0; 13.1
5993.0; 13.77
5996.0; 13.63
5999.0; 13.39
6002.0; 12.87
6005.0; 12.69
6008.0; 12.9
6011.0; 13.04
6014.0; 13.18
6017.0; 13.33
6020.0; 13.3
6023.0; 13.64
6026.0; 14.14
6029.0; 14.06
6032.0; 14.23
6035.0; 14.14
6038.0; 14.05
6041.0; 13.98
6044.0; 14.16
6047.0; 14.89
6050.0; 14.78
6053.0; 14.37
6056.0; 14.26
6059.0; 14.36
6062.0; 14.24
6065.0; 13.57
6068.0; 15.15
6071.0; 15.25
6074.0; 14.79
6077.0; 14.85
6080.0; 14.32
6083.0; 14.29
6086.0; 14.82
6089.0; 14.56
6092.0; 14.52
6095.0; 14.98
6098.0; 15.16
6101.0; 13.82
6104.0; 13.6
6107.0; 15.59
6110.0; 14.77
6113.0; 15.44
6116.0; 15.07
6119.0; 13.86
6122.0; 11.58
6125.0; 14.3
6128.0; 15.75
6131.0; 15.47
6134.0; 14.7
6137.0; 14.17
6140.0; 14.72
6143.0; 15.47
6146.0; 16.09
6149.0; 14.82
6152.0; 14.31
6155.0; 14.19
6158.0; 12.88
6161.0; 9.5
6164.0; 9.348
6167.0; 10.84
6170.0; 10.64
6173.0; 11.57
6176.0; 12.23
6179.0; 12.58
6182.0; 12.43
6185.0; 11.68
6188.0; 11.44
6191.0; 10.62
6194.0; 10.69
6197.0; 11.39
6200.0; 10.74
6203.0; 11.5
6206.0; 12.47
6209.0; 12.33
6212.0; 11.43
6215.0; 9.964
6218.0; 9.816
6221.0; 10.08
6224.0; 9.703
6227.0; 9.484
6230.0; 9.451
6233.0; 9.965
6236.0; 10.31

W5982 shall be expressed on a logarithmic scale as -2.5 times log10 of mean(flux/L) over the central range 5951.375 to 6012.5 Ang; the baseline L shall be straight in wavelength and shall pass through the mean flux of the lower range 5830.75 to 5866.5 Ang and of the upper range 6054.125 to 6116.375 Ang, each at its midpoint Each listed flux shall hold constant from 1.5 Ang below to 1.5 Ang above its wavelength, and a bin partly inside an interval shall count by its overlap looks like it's 0.12 mag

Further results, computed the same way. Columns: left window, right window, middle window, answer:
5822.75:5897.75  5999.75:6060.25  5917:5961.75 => 0.073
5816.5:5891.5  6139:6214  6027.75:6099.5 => -0.191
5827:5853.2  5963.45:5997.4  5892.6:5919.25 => 0.456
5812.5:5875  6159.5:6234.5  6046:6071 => -0.226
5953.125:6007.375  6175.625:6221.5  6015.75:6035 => -0.123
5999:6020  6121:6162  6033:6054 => -0.077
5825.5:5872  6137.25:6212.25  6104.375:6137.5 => -0.174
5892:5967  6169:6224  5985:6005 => -0.215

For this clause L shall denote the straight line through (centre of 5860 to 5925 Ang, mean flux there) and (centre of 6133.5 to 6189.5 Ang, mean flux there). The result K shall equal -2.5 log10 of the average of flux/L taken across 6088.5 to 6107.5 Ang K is -0.21 mag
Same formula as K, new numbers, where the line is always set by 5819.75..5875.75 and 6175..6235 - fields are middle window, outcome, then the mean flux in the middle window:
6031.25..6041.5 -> -0.178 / 14.1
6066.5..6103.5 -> -0.247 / 14.7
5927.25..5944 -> 0.058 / 11.9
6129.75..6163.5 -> -0.234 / 14.1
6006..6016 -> -0.079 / 13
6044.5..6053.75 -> -0.226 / 14.6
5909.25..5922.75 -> 0.178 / 10.8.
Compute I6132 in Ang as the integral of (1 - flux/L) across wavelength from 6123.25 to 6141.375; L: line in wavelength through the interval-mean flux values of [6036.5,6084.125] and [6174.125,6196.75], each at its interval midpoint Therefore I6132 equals -2.77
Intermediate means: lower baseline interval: 14.5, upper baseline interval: 11.7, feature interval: 14.8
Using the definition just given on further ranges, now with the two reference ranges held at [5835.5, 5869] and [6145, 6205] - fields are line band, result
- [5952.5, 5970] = 1.05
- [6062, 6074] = -2.27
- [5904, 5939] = 4.78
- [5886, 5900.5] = 8.19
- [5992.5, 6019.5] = -1.48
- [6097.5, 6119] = -4.48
